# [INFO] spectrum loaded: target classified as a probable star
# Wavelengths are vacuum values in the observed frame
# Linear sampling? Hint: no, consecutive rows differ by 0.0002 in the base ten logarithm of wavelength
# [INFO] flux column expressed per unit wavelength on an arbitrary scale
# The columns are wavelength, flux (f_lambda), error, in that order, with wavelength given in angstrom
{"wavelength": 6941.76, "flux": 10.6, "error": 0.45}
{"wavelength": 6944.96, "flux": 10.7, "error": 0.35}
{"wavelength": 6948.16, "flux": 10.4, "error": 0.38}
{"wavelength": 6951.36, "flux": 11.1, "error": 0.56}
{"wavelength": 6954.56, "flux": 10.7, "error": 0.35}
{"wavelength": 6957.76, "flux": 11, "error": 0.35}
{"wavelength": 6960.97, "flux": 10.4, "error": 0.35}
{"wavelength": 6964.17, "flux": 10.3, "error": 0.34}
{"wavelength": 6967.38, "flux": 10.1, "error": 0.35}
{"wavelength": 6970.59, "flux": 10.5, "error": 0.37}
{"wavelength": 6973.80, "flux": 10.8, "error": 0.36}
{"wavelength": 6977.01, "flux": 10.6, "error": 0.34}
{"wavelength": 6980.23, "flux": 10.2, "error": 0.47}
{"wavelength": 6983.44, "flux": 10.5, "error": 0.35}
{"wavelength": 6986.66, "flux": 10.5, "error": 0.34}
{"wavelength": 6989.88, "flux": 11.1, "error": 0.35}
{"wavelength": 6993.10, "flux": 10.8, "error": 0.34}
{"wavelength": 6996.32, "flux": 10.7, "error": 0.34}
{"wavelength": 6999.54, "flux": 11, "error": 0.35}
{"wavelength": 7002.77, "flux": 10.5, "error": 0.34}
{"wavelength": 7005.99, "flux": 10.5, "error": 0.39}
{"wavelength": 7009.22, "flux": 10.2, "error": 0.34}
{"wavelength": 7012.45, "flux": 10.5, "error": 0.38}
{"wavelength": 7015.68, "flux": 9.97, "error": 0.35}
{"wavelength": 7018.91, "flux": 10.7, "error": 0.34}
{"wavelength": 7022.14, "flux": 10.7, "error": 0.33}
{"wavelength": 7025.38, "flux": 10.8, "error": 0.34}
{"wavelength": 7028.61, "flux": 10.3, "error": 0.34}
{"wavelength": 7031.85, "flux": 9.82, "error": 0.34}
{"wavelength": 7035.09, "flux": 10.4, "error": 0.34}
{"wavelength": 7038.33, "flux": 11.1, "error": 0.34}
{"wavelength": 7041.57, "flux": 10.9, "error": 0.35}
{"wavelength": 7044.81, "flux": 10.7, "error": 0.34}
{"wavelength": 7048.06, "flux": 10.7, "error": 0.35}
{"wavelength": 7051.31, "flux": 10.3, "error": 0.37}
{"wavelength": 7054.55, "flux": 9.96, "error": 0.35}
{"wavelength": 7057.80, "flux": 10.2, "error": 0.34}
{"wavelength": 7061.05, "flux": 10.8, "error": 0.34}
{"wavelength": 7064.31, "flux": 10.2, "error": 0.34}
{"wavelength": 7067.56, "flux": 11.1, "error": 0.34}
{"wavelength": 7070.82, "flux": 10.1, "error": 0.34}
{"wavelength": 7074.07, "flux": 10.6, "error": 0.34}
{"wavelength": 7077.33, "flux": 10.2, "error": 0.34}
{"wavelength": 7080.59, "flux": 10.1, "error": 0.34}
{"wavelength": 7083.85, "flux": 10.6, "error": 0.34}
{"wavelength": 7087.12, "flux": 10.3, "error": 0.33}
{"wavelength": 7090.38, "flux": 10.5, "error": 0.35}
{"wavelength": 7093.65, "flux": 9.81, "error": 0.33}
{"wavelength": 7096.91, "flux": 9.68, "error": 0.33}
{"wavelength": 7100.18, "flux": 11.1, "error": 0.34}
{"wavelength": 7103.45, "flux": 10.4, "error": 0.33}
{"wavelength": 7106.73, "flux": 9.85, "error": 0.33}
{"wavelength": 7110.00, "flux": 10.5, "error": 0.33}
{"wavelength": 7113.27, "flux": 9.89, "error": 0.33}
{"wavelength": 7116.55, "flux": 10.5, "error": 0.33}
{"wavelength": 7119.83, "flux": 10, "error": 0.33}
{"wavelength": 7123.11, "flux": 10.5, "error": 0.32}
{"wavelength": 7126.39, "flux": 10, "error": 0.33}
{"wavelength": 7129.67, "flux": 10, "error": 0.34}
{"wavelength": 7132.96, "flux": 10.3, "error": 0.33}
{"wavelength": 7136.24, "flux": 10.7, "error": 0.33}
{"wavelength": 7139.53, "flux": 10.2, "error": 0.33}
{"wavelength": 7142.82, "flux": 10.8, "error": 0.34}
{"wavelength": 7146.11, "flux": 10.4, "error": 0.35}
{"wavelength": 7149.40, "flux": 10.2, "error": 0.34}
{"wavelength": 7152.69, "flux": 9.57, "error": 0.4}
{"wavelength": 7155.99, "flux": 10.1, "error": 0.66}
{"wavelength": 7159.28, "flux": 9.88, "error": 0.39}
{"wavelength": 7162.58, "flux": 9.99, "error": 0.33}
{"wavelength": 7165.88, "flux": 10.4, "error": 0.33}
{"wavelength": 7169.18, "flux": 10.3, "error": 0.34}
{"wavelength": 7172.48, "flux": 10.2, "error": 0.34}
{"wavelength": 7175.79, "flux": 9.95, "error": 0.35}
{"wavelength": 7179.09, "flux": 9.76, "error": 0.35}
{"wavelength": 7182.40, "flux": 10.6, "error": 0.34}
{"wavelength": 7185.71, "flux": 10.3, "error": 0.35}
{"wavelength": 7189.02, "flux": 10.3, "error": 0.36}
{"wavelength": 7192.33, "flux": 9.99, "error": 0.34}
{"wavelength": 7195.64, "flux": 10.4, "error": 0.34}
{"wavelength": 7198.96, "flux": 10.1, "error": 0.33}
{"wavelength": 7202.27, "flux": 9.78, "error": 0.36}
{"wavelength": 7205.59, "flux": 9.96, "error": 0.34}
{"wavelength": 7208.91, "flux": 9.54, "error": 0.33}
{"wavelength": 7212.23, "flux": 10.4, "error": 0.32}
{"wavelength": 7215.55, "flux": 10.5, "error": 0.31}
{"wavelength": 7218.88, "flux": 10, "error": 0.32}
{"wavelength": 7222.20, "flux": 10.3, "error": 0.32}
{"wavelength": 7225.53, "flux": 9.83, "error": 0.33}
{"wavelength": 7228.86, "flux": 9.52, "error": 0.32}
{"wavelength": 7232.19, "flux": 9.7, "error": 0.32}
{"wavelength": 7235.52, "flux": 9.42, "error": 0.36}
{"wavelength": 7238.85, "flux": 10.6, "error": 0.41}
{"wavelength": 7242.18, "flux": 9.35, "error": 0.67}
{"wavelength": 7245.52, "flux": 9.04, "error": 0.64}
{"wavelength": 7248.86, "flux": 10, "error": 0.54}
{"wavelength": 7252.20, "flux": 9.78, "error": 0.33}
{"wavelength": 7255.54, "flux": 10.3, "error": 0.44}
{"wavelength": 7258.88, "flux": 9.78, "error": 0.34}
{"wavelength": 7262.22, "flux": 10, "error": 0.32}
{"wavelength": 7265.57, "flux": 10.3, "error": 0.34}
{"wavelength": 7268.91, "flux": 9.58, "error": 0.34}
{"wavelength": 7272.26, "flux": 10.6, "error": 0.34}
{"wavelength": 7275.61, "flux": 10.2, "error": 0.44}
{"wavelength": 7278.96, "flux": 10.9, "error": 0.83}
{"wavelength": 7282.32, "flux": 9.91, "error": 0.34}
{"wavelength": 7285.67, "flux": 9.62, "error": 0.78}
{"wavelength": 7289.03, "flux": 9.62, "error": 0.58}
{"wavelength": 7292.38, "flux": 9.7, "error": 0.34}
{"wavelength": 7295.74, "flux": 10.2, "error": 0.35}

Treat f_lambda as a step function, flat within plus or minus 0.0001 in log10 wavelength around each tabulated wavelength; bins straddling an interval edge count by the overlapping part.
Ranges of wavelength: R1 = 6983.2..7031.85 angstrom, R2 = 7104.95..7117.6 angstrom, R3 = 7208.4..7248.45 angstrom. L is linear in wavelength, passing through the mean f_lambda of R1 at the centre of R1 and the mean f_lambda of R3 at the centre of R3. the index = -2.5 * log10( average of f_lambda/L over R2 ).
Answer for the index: 0.01 mag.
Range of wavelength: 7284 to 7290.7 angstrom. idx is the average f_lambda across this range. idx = 9.61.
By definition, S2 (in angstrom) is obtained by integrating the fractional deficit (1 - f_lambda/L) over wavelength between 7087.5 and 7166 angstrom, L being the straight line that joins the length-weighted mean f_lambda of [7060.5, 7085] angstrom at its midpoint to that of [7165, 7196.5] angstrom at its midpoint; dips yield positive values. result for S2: 0.8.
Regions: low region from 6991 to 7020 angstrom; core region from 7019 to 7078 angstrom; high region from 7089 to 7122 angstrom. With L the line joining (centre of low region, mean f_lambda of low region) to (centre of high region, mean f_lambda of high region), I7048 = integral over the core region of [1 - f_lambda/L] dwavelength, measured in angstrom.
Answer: -0.54 angstrom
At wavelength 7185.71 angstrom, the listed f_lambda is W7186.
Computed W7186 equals 10.3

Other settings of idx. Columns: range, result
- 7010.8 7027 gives 10.5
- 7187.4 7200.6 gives 10.2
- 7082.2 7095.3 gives 10.3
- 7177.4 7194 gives 10.2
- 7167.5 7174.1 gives 10.3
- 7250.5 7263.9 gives 9.97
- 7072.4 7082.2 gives 10.3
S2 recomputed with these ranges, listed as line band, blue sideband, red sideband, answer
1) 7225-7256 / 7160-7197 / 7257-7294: 1.1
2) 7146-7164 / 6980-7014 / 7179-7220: 0.4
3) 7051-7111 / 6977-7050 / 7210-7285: 0.4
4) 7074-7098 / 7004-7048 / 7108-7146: 0.4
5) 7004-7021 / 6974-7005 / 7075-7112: 0.3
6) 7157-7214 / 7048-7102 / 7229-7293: -0.1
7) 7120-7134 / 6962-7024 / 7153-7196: 0.1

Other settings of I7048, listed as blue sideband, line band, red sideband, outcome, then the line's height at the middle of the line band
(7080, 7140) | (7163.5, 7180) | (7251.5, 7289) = 0.1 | 10.2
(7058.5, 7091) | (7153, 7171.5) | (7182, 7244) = 0.1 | 10.2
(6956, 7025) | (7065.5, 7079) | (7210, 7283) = -0.1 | 10.4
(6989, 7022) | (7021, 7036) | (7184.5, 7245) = 0.2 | 10.5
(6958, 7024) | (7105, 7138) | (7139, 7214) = 0.1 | 10.3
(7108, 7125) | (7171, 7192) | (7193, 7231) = -0.1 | 10.1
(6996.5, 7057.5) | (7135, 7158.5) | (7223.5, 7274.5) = -0.2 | 10.2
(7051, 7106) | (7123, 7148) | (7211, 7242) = -0.4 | 10.2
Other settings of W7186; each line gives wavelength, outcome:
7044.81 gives 10.7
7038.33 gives 11.1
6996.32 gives 10.7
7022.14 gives 10.7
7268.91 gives 9.58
